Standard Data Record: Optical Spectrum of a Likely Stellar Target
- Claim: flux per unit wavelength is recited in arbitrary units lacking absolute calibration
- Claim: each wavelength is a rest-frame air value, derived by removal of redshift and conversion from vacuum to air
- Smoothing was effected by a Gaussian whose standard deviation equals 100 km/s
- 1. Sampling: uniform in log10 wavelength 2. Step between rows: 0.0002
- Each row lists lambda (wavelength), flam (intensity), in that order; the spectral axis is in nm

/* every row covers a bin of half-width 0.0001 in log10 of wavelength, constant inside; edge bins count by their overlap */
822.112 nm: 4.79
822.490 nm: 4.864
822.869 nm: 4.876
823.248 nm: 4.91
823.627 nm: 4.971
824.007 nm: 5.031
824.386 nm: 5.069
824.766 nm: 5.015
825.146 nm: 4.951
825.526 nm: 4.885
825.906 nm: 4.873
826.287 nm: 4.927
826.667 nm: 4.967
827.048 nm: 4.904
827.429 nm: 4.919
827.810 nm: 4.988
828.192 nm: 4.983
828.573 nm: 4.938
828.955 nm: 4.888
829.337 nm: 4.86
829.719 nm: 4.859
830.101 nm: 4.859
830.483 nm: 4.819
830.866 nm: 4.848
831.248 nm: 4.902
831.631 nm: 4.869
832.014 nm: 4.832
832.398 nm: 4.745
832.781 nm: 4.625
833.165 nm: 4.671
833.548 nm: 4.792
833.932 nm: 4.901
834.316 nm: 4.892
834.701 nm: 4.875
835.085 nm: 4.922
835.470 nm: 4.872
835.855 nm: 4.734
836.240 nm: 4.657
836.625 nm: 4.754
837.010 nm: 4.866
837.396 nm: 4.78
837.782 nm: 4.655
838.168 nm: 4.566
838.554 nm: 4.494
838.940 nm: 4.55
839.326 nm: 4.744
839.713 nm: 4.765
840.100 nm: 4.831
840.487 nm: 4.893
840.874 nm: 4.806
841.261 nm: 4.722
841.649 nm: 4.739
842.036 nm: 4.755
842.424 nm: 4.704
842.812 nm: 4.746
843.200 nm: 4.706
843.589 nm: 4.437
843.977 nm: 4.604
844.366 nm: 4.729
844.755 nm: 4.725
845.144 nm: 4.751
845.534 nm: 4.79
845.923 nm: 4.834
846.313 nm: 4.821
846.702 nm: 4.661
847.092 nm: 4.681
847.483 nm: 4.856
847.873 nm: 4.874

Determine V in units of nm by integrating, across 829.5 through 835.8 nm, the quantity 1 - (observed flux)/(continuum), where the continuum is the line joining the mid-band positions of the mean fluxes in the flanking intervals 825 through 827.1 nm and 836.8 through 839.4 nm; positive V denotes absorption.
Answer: -0.07 nm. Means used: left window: 4.92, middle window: 4.83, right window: 4.66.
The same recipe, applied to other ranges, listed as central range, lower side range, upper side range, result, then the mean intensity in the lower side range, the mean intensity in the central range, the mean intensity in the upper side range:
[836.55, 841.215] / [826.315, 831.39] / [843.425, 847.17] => 0.058 nm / 4.9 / 4.72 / 4.71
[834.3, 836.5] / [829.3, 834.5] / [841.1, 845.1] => -0.018 nm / 4.82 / 4.82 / 4.69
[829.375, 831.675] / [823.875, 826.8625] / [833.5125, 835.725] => 0.026 nm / 4.96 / 4.86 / 4.88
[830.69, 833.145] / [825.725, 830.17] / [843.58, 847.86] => 0.041 nm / 4.91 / 4.79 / 4.74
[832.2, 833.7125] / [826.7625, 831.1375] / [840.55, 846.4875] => 0.045 nm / 4.9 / 4.71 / 4.73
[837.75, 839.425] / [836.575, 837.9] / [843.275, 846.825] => 0.060 nm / 4.77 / 4.59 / 4.71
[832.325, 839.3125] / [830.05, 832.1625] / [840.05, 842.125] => 0.122 nm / 4.86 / 4.74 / 4.79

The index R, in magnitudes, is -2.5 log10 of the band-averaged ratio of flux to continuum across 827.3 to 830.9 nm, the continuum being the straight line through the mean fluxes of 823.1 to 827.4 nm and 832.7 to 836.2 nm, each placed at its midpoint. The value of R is 0.00 mag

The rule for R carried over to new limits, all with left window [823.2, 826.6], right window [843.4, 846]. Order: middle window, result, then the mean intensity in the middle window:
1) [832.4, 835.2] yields 0.01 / 4.8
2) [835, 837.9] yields 0.01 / 4.78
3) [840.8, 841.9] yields 0.00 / 4.75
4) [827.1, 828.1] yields 0.00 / 4.95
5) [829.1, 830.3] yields 0.01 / 4.86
